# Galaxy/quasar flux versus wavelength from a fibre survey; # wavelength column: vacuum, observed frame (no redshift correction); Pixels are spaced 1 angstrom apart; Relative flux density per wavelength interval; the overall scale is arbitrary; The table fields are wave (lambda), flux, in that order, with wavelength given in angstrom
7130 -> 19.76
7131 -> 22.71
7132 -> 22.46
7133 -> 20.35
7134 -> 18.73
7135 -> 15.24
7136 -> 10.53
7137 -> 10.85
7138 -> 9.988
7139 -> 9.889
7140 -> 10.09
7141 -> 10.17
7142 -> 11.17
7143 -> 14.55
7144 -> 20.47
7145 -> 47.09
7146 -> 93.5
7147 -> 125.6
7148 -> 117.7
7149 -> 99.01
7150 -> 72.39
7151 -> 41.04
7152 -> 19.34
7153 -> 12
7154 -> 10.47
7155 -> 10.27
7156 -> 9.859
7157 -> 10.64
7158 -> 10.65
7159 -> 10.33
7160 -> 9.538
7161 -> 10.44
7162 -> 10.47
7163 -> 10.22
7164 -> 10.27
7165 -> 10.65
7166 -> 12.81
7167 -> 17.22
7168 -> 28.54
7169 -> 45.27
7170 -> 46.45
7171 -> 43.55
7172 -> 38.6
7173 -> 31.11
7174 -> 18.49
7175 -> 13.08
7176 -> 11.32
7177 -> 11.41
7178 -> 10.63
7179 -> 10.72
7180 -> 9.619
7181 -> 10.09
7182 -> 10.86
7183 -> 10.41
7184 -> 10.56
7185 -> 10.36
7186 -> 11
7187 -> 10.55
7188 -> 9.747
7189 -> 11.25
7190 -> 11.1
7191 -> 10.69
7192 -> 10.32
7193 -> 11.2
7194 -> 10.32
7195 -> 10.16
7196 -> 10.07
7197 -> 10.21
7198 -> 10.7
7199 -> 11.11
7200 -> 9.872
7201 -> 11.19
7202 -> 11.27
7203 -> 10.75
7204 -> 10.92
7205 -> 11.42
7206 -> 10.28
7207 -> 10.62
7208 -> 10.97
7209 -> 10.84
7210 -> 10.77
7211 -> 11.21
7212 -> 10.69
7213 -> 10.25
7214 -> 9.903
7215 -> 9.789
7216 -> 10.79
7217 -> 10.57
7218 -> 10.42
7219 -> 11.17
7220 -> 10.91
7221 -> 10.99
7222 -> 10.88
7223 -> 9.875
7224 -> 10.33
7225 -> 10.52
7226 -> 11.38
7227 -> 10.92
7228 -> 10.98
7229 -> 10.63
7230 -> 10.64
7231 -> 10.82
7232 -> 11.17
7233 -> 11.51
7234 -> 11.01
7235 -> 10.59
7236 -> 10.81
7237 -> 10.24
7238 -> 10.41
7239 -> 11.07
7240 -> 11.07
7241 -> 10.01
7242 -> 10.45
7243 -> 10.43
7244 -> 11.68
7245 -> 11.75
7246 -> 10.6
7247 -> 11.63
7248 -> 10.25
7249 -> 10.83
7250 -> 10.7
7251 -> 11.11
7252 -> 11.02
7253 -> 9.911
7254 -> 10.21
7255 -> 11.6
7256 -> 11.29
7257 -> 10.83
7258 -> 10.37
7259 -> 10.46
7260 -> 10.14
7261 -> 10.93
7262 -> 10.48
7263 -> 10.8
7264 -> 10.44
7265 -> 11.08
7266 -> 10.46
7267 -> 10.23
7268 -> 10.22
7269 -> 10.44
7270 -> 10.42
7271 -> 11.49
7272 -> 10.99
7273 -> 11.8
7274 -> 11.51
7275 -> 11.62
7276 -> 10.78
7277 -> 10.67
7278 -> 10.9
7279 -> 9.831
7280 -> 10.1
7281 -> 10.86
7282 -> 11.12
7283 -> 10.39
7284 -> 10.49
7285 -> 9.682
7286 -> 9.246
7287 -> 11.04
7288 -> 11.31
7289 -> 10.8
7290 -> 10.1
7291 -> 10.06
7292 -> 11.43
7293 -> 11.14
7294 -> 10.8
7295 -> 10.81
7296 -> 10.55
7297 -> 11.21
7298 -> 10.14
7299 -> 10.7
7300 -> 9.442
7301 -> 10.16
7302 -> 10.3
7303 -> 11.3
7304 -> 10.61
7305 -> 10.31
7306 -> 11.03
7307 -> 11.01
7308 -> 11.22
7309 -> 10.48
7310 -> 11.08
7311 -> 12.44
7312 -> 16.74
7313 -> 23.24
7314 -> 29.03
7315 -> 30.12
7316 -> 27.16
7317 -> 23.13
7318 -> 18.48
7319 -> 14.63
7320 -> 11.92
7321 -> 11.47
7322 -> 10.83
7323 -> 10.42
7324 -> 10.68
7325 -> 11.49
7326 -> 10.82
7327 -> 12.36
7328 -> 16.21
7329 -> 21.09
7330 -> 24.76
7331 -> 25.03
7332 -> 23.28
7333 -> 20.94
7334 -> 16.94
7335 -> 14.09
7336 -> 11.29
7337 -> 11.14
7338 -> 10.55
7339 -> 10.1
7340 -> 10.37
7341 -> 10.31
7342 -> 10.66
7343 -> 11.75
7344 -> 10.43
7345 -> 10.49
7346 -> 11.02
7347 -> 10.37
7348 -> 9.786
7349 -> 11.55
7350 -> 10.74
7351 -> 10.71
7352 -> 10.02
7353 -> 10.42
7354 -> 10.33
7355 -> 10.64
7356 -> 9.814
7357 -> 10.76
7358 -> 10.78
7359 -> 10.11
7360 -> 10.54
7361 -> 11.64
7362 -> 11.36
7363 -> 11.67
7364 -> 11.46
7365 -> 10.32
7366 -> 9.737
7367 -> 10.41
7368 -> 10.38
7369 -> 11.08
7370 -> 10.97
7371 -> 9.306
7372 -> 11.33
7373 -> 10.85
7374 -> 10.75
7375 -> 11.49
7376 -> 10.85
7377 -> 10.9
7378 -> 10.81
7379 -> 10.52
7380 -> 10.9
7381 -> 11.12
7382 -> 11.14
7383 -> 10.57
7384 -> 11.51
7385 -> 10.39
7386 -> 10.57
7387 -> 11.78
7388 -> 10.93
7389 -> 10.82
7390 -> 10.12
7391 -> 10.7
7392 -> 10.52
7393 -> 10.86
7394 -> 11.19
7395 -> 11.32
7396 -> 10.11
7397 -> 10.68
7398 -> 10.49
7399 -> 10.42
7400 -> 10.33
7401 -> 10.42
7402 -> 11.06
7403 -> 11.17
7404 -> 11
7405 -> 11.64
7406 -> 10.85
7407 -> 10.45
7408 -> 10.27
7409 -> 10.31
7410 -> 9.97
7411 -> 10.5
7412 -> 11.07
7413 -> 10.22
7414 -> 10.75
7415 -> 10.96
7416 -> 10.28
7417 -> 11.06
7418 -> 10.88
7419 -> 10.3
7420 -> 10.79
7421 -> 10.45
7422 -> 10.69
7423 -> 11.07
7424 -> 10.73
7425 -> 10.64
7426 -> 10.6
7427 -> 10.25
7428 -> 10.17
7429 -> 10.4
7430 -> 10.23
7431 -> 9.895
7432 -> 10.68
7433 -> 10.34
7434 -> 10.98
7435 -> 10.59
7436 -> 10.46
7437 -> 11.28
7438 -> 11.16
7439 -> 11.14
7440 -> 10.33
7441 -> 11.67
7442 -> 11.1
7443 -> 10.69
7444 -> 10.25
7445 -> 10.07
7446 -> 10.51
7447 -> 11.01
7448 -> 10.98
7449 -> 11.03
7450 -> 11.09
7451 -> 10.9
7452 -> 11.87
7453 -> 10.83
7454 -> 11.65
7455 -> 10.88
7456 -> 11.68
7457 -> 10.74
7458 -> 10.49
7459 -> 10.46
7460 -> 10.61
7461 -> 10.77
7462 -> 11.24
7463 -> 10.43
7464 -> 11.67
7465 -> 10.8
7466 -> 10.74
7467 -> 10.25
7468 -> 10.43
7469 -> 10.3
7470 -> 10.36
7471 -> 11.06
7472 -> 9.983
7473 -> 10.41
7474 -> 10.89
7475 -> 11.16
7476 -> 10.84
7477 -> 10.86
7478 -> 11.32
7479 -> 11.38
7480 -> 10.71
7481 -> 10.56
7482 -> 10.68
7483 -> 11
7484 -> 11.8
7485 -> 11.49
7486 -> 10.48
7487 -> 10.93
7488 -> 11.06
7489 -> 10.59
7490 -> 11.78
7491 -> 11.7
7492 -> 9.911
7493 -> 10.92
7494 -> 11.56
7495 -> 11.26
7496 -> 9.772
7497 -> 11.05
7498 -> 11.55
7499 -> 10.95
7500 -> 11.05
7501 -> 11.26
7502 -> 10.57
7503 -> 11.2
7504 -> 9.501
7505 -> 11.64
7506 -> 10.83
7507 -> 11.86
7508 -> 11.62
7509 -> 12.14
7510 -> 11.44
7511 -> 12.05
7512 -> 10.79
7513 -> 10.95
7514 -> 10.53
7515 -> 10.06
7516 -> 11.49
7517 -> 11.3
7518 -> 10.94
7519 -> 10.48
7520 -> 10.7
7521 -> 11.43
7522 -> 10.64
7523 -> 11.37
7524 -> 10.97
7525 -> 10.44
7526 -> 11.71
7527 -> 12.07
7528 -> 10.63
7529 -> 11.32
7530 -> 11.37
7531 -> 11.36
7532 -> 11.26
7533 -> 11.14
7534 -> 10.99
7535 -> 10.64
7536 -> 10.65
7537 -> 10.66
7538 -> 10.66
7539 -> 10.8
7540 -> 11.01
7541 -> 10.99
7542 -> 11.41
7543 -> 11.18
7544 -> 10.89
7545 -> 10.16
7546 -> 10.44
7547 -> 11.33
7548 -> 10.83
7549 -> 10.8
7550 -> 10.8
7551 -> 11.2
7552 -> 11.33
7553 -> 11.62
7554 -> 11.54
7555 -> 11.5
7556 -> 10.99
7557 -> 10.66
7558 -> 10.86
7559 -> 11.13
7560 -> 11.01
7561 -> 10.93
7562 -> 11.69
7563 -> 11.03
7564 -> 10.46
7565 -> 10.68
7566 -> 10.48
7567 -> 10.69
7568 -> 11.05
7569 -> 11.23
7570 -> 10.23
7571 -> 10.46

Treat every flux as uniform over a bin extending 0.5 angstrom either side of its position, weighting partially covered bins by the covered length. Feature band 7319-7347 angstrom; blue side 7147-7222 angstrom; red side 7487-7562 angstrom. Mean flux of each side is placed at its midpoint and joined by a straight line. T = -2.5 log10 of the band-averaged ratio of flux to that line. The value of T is 0.09 mag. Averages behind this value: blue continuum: 17.8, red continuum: 11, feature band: 13.7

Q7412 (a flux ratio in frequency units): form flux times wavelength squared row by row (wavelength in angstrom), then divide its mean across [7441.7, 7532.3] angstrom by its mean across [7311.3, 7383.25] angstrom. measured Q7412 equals 0.86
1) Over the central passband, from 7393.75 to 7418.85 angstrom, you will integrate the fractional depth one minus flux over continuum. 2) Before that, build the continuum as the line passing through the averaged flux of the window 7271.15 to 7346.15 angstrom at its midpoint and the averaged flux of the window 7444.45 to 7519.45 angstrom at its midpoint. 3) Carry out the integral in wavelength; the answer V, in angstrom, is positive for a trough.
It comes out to 2.5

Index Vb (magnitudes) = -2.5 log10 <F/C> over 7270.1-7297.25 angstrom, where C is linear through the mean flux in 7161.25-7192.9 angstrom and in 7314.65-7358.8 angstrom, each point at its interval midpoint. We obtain 0.339 mag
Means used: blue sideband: 16.6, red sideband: 13.8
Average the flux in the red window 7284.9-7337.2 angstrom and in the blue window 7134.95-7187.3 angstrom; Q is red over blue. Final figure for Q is 0.57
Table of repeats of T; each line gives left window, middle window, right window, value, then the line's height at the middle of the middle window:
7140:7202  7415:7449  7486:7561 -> 0.294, 14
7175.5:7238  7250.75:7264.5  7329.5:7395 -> 0.033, 11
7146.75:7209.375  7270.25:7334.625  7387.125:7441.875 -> 0.103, 15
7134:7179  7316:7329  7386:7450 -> 0.165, 16.7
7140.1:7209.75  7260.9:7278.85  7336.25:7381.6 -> 0.406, 15.8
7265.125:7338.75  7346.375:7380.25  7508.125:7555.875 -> 0.178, 12.6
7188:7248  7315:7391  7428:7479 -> -0.158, 10.8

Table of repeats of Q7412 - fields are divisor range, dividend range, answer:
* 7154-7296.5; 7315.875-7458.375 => 1.01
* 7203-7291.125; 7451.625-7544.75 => 1.10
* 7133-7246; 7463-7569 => 0.70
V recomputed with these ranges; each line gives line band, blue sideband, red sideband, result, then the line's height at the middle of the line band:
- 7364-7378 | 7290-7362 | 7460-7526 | 2.1 angstrom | 12.6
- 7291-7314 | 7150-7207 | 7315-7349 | 4.2 angstrom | 14.7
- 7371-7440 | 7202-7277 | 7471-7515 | 1.3 angstrom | 10.9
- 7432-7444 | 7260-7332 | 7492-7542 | 0.9 angstrom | 11.7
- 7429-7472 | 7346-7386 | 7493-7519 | 0.6 angstrom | 10.9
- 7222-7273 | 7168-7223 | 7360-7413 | 8.6 angstrom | 12.9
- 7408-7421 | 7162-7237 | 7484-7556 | 1.3 angstrom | 11.8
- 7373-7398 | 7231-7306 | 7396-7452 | -0.4 angstrom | 10.7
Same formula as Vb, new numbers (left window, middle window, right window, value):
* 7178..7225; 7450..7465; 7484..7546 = -0.005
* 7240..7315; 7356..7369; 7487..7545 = 0.050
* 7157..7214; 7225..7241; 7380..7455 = 0.219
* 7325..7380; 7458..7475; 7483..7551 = 0.070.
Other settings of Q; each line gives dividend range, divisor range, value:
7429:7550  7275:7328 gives 0.86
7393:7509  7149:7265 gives 0.80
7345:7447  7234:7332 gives 0.87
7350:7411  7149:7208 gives 0.66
